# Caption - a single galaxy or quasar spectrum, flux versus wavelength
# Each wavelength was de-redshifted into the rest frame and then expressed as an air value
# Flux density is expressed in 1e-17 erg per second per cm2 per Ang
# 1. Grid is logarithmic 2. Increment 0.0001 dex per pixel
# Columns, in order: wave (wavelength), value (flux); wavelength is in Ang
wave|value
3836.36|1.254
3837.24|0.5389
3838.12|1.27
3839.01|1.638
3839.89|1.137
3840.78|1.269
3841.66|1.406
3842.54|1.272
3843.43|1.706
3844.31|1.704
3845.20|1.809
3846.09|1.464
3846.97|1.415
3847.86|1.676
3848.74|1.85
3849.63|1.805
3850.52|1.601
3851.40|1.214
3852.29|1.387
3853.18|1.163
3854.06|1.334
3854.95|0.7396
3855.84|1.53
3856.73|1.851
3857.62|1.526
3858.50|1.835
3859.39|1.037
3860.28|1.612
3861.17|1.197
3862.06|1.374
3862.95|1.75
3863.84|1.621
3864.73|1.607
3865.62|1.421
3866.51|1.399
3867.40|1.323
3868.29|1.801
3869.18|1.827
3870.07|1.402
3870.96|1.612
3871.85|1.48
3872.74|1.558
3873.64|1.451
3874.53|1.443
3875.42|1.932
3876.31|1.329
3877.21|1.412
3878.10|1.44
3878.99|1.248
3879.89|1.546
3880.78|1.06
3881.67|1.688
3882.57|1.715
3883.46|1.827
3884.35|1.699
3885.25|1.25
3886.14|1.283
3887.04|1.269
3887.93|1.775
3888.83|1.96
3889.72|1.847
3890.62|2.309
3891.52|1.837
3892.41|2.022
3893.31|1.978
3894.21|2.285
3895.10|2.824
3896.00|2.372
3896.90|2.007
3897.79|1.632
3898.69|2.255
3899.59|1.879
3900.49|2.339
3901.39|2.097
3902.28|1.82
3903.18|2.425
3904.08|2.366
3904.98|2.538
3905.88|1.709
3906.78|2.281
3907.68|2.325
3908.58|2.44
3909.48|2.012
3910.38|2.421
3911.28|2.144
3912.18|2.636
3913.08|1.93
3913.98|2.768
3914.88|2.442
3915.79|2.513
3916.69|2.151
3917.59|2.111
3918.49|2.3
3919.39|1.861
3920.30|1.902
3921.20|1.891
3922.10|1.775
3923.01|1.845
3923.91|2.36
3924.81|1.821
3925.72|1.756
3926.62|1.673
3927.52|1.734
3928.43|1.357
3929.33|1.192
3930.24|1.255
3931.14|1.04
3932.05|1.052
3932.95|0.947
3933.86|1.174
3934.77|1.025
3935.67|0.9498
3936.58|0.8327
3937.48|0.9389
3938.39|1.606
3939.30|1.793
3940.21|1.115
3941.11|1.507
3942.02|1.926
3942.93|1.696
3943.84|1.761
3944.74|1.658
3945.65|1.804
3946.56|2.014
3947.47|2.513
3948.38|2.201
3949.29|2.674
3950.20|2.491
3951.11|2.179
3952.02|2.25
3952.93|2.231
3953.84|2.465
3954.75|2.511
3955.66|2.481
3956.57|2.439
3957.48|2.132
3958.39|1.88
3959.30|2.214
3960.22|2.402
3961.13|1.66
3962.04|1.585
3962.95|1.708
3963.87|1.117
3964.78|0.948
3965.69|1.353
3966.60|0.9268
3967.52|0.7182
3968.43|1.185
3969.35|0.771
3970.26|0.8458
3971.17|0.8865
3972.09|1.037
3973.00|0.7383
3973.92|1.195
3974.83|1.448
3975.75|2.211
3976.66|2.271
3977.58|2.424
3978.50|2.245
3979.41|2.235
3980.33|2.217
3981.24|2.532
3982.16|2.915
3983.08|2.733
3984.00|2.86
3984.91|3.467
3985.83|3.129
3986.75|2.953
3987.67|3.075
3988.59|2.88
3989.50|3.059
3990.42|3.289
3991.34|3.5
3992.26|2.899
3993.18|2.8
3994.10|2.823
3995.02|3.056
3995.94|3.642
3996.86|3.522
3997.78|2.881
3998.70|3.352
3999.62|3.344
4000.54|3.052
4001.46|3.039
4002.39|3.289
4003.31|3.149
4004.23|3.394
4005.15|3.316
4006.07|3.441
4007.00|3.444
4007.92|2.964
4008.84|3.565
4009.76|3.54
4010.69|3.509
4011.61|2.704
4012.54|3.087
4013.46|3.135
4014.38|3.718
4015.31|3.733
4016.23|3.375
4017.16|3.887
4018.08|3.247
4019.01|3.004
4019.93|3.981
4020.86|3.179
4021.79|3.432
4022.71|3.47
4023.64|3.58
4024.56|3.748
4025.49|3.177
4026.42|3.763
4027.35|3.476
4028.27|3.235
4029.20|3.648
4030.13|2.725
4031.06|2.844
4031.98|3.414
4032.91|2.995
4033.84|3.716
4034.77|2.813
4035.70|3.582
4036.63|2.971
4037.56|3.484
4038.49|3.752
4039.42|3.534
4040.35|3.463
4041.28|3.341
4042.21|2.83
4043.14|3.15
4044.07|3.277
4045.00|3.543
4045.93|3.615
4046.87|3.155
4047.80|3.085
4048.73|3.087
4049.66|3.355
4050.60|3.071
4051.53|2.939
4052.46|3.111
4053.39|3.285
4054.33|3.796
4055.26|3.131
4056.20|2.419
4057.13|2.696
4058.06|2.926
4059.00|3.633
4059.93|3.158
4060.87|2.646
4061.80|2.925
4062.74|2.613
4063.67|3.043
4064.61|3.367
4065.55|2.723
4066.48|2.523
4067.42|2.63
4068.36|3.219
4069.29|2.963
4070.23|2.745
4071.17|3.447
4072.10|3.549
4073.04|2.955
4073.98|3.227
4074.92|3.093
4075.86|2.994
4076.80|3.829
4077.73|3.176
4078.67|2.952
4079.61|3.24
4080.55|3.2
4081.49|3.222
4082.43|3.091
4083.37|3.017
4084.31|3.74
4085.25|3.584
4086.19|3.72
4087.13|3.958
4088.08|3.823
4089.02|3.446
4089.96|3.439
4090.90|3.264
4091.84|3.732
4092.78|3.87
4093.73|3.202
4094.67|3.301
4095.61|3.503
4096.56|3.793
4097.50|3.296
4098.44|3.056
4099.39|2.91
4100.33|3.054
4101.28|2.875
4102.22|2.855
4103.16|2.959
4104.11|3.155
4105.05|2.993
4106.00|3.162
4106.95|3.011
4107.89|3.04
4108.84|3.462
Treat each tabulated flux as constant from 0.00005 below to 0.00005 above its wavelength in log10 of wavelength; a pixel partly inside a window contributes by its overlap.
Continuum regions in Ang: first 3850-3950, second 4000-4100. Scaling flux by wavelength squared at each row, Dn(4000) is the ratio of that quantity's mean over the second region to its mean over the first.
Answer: 2.02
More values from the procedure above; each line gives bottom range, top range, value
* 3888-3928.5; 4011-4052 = 1.67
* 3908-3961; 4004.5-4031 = 1.86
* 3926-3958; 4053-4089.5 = 1.95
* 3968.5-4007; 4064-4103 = 1.30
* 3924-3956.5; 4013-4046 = 2.05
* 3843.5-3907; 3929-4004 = 1.30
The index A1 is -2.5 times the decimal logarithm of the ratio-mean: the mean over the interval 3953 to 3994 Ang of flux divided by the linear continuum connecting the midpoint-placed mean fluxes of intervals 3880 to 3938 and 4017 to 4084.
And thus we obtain 0.181 mag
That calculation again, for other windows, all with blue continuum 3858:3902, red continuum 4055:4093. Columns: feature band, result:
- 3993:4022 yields -0.23 mag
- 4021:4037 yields -0.17 mag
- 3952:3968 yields 0.25 mag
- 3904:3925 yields -0.12 mag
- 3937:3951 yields 0.18 mag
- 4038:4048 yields -0.14 mag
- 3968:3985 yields 0.29 mag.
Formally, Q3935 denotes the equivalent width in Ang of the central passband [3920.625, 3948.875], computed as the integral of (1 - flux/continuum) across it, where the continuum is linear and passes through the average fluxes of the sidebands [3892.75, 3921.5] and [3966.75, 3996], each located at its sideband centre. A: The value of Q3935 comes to 8.6 Ang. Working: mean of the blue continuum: 2.21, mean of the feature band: 1.56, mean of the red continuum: 2.28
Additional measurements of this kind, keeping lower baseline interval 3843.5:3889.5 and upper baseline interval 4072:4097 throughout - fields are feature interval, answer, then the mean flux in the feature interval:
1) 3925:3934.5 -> 3.4 Ang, 1.33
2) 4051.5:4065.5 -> 0.6 Ang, 3.04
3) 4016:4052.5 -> -4.5 Ang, 3.33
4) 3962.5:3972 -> 5.3 Ang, 1.04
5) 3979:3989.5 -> -1.2 Ang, 2.83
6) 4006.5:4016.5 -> -2.1 Ang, 3.34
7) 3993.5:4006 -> -2.6 Ang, 3.22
